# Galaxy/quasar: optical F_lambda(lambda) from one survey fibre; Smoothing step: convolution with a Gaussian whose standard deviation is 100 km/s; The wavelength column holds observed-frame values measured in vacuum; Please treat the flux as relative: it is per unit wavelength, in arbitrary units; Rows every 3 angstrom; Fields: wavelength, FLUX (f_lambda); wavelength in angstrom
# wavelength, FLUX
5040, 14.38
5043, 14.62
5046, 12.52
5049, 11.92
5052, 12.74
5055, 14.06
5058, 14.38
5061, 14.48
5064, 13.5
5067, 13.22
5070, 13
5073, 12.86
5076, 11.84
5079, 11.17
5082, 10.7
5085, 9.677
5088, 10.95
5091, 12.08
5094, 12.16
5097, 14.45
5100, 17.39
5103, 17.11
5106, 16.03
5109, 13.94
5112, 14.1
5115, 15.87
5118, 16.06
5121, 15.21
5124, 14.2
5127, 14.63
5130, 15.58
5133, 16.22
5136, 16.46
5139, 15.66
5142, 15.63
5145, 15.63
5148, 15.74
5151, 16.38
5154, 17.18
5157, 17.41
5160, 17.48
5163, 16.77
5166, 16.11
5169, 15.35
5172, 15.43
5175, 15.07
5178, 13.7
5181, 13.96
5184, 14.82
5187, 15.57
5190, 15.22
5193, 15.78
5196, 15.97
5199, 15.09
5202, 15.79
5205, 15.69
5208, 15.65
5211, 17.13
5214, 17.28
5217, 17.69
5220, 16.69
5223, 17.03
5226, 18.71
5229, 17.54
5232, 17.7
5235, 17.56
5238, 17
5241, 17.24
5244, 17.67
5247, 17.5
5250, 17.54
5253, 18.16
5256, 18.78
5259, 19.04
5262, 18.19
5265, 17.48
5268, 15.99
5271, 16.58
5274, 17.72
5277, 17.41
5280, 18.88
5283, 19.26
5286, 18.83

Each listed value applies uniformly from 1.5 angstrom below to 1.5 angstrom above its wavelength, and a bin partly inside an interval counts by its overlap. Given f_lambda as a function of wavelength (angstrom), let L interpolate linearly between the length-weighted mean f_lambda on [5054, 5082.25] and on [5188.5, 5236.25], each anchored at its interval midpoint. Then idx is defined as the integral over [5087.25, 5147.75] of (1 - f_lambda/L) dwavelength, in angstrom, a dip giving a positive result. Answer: -3.3 angstrom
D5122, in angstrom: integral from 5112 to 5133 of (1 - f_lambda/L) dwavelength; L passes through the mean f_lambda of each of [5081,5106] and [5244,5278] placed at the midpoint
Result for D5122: -1.79 angstrom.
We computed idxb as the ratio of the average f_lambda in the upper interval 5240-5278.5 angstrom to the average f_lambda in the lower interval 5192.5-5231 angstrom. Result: 1.1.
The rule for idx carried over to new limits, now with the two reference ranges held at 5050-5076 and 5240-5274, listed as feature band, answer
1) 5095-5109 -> -1.6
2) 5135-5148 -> -0.6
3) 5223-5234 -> -0.5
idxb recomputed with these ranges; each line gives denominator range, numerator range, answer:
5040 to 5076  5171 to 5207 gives 1.14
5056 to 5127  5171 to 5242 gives 1.18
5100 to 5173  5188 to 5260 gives 1.07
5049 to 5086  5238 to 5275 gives 1.39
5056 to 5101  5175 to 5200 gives 1.18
